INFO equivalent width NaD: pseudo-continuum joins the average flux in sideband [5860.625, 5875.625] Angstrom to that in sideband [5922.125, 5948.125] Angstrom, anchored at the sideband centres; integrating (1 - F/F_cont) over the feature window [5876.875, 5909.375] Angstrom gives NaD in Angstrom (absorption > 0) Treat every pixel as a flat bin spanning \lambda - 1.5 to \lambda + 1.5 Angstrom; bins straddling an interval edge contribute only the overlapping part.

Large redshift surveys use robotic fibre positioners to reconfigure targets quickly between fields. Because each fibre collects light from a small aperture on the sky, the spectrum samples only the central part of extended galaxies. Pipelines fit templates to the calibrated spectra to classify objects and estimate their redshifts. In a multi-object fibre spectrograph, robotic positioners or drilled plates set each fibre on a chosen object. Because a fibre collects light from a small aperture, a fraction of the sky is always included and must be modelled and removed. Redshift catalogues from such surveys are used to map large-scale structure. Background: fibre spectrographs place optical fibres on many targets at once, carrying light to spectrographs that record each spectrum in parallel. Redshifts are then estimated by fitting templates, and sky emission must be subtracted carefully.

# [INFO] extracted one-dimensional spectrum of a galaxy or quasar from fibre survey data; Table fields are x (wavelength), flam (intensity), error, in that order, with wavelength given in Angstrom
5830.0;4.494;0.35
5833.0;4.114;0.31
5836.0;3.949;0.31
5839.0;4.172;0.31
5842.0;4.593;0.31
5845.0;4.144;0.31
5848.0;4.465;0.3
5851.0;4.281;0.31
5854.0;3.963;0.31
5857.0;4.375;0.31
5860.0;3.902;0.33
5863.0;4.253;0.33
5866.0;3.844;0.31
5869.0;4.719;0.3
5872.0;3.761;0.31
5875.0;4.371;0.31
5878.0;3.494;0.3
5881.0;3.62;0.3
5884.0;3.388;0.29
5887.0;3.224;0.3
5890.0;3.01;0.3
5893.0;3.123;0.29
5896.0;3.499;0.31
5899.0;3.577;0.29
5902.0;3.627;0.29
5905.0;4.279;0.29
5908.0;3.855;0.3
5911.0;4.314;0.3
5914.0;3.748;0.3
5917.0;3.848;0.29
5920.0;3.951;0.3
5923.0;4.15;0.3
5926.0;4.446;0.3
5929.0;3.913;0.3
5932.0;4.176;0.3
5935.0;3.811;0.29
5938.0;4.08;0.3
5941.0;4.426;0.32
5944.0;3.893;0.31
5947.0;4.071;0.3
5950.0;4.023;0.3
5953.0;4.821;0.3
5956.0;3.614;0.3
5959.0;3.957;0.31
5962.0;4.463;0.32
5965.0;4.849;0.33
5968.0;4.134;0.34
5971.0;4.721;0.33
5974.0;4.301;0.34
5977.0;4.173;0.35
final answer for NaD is 4.9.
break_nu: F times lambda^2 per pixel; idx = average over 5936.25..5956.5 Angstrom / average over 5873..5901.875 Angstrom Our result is 1.21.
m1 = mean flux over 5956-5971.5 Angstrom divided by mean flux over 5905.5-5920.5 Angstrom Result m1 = 1.1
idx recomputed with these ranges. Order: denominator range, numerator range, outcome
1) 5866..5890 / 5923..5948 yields 1.12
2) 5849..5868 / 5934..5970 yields 1.05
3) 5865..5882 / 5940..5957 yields 1.07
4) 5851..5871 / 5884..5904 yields 0.82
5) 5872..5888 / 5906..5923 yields 1.10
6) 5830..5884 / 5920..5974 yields 1.06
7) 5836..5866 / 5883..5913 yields 0.87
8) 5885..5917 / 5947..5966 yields 1.19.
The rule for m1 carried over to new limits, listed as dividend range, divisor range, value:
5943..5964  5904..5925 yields 1.03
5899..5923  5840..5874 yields 0.93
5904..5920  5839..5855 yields 0.93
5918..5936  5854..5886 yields 1.03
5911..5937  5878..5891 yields 1.20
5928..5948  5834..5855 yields 0.96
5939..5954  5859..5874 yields 1.03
